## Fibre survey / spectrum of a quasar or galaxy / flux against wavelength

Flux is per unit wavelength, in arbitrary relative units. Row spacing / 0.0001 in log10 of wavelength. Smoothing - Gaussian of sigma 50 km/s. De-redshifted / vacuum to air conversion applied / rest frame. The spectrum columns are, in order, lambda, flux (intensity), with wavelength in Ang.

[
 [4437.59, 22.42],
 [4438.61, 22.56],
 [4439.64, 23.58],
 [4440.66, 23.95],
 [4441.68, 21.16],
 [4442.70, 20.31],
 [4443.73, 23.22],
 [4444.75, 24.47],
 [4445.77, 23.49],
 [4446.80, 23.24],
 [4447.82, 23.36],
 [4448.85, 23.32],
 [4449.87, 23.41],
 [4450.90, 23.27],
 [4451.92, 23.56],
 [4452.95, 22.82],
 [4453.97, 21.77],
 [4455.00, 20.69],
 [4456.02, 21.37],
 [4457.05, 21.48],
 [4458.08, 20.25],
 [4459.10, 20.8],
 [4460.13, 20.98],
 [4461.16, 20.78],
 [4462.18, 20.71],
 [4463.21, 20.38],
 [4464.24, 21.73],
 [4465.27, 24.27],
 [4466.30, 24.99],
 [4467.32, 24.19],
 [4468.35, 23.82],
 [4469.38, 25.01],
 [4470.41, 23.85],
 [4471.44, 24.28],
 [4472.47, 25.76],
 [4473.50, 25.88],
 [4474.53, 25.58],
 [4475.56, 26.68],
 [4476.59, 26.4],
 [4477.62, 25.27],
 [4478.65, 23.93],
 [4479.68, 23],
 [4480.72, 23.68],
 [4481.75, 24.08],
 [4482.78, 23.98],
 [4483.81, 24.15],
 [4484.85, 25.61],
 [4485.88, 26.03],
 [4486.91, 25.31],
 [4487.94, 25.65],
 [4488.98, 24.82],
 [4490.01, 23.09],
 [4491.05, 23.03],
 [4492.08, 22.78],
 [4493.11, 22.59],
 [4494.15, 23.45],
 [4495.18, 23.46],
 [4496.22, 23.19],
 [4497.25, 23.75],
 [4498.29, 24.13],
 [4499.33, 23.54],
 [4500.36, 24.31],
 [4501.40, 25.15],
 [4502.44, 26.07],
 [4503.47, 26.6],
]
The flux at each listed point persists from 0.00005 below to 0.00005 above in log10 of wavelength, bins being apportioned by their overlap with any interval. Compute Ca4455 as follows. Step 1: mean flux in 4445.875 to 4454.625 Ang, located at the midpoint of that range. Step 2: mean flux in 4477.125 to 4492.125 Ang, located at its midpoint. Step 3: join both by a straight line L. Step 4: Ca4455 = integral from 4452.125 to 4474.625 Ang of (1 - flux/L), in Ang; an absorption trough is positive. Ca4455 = 0.8 Ang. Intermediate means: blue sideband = 23.1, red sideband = 24.3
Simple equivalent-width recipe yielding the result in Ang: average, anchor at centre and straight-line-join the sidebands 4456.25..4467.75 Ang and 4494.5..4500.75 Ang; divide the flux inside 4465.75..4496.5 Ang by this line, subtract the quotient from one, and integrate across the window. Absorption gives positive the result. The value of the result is -2.2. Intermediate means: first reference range 21.8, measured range 24.5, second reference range 23.7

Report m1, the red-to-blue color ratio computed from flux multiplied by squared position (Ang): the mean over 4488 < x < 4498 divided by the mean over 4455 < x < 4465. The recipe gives 1.13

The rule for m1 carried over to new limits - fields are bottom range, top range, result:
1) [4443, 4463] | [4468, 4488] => 1.13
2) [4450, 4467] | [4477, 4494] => 1.12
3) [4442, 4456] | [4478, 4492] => 1.08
